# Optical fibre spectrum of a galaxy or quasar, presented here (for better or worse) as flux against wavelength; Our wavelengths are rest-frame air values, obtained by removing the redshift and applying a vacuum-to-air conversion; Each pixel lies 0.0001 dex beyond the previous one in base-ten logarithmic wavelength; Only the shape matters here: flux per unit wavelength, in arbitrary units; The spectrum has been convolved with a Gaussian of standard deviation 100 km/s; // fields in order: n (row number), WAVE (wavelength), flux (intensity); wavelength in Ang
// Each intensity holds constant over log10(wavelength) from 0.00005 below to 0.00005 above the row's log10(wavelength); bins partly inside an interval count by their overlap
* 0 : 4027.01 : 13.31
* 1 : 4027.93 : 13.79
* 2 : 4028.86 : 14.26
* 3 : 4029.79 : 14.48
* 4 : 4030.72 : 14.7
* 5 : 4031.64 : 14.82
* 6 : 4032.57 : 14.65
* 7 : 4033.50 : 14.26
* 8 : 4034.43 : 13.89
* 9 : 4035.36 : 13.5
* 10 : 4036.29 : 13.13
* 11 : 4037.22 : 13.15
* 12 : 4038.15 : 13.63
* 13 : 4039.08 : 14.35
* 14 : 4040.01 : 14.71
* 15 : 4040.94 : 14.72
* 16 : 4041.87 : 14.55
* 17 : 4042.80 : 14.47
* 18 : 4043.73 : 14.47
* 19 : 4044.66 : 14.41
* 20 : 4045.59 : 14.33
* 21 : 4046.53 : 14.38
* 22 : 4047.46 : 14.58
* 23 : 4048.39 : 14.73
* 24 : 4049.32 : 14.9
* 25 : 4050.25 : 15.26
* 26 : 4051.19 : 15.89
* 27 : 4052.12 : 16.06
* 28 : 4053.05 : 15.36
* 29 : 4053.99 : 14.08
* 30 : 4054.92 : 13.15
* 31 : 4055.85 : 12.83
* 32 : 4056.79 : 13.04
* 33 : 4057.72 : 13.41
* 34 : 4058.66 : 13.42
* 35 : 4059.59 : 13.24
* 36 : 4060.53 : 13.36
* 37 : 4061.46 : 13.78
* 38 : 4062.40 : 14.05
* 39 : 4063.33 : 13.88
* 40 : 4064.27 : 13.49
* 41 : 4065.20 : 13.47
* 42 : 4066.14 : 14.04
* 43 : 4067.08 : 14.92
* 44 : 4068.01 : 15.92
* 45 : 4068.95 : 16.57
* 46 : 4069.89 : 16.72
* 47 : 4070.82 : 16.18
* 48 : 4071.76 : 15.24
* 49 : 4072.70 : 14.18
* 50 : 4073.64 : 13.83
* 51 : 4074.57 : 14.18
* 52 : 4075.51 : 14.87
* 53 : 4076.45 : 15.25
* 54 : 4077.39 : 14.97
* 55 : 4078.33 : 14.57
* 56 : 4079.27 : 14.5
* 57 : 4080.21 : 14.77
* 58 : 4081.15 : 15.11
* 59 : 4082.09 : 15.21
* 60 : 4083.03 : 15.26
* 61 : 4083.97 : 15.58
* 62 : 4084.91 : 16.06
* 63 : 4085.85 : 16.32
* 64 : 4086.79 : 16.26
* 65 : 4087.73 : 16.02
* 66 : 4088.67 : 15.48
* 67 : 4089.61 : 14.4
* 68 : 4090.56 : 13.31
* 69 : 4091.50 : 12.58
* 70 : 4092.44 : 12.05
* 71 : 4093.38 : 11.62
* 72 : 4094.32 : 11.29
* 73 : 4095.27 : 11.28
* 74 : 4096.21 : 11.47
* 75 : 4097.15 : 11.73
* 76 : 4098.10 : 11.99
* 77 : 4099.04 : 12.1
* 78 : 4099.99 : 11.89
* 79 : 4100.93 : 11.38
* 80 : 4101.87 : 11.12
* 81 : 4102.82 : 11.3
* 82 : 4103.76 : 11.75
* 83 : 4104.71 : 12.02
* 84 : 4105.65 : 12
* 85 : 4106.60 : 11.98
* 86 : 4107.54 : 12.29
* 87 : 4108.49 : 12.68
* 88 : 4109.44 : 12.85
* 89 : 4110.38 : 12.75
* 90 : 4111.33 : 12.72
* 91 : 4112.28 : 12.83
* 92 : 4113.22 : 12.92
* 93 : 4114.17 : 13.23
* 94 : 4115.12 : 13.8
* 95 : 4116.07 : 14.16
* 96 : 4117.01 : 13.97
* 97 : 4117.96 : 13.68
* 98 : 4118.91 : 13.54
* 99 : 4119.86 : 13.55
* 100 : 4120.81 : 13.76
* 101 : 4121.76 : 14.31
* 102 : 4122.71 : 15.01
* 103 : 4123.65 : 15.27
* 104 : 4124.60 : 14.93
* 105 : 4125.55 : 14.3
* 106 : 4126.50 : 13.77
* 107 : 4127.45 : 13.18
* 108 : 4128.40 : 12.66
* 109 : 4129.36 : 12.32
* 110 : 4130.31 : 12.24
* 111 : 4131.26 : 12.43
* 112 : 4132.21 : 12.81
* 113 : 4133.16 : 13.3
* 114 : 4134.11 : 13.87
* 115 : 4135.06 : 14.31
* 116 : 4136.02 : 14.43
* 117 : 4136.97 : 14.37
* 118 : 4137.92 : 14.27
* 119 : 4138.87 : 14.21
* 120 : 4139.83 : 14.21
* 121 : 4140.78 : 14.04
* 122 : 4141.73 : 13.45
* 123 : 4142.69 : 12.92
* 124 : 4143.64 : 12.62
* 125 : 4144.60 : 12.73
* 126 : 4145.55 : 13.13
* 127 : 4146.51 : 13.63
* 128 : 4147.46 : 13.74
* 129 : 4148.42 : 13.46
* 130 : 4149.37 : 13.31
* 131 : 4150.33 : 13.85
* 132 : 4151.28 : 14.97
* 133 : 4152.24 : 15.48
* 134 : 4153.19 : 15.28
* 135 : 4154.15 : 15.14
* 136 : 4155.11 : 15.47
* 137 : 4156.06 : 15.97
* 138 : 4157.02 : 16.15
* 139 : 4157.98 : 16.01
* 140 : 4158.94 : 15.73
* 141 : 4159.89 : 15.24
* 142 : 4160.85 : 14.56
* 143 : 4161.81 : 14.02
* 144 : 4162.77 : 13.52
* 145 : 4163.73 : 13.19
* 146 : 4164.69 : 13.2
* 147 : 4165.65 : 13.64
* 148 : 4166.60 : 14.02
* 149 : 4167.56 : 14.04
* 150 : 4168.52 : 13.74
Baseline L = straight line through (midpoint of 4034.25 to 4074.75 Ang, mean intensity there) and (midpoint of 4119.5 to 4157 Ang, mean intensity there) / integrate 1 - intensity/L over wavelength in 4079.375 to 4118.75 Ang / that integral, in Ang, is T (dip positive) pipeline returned 2.6 Ang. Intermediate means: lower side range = 14.4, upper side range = 13.9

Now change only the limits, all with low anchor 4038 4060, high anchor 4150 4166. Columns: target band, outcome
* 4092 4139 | 5.40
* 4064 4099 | 0.39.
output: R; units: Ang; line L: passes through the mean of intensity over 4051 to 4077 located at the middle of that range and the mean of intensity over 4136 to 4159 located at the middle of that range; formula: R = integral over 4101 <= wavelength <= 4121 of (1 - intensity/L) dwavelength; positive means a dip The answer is 2.23 Ang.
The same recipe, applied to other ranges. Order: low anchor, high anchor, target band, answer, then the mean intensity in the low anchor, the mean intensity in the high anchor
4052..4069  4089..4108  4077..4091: -2.7 Ang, 14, 12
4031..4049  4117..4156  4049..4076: -0.5 Ang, 14.3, 13.9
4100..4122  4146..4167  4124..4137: 0.0 Ang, 12.8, 14.5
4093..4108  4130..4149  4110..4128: -1.7 Ang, 11.7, 13.5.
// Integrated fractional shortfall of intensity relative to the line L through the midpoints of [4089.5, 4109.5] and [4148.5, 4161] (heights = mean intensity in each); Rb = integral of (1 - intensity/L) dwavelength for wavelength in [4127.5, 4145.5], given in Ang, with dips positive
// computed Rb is 0.9 Ang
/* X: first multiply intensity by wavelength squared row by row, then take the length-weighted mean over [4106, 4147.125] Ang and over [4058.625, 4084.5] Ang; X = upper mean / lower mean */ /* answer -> 0.9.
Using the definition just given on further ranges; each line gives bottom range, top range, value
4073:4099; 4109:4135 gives 0.98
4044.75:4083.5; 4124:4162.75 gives 1.00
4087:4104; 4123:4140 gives 1.12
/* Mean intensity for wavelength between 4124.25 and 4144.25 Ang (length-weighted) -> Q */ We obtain 13.5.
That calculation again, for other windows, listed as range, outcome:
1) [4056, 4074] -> 14.3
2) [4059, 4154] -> 13.7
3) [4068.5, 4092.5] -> 15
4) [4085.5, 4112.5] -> 12.7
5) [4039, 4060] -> 14.4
